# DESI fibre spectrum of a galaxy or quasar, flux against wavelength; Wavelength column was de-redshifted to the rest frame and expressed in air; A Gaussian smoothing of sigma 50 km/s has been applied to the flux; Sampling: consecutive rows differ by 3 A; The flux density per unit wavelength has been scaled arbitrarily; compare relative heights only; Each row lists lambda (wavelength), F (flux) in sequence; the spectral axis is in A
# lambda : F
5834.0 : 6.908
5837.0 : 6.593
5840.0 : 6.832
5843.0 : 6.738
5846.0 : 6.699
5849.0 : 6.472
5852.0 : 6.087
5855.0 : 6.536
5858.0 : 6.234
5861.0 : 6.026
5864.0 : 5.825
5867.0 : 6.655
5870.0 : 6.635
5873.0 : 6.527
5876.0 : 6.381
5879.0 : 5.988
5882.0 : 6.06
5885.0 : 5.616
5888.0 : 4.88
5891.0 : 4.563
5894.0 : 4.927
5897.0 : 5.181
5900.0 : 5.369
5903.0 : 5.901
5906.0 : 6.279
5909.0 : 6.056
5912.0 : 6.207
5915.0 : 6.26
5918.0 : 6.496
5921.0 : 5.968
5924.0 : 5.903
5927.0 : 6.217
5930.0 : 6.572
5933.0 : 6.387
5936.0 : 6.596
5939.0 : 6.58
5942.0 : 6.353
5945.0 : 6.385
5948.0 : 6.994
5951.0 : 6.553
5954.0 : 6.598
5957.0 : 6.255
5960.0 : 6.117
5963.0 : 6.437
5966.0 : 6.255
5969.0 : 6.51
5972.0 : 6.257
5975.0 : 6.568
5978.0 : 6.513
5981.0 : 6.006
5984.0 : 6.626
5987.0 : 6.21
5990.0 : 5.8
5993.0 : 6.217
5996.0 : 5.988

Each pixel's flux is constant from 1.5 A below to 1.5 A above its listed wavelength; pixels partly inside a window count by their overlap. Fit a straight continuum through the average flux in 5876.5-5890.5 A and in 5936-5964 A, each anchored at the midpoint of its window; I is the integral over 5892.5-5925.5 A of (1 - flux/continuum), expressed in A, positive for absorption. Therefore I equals 0.5 A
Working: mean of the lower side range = 5.61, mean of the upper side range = 6.48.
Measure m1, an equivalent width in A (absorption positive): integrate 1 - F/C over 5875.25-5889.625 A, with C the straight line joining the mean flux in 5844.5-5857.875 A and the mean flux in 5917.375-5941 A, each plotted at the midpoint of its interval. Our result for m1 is 1.5 A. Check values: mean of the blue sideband 6.43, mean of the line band 5.74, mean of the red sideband 6.33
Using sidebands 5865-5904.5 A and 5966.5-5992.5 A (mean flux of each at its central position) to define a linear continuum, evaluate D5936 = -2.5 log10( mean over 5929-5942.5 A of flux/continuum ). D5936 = -0.08 mag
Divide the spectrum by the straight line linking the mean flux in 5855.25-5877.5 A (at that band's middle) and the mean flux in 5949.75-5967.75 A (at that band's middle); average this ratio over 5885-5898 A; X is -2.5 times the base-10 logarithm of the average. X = 0.27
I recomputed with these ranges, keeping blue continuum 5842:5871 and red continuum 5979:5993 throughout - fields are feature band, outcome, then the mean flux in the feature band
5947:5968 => -0.8 A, 6.45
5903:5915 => 0.3 A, 6.16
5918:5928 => 0.3 A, 6.09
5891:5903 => 2.2 A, 5.18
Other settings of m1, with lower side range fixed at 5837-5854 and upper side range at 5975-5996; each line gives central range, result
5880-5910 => 4.50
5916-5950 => -0.24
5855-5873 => 0.57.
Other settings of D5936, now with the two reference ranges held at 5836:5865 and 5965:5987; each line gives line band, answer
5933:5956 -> -0.03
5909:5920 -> 0.02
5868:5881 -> 0.00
